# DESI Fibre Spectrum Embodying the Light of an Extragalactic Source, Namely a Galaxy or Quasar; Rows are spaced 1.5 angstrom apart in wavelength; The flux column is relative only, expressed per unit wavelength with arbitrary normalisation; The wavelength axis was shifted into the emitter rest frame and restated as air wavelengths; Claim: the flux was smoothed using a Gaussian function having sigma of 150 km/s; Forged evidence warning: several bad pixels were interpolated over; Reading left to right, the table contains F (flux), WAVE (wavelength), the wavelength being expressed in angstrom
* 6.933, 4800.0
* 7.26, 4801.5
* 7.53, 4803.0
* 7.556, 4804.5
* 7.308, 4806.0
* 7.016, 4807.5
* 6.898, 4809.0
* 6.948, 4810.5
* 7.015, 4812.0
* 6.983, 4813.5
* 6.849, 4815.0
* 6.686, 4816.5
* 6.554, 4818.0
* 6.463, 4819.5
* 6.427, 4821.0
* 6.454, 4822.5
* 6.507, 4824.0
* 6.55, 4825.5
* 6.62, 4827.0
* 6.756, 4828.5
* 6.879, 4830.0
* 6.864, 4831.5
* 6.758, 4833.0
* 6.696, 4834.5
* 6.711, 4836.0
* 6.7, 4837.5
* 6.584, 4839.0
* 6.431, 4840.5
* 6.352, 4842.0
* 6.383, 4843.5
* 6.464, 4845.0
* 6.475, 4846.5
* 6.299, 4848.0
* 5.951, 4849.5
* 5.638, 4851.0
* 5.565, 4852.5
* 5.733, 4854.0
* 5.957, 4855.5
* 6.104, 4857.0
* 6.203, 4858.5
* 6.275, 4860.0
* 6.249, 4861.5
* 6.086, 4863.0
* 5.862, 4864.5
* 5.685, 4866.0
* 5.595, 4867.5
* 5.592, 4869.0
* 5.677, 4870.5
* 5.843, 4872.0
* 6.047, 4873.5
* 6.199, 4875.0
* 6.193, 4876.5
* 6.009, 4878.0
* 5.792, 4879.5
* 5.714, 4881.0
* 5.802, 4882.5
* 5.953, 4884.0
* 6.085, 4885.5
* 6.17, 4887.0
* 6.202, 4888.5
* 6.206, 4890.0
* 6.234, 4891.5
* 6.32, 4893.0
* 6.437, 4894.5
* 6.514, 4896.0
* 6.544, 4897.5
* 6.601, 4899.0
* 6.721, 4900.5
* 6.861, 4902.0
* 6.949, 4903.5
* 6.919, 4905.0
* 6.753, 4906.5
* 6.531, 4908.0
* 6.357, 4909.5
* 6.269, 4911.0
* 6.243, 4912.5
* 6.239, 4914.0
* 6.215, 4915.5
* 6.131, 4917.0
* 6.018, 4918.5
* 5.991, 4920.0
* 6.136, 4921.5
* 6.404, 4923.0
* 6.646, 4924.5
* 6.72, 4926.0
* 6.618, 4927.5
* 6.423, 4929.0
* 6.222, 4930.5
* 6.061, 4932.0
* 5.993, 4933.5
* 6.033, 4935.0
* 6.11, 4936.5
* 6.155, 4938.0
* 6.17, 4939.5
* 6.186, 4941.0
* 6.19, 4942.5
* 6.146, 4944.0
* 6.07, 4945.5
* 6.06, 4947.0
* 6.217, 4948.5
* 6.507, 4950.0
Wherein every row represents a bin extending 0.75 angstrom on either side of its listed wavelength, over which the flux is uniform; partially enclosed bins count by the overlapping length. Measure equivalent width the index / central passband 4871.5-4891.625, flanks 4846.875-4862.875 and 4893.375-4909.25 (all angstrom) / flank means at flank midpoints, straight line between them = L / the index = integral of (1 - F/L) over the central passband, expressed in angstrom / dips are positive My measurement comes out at 1.13 angstrom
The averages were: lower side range 6.01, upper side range 6.66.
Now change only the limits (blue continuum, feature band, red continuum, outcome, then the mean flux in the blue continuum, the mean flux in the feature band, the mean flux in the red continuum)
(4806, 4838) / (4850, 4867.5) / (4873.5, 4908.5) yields 1.6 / 6.74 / 5.93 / 6.33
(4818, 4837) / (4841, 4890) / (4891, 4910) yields 4.5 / 6.64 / 6.01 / 6.6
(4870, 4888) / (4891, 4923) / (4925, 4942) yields -1.7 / 5.96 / 6.43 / 6.25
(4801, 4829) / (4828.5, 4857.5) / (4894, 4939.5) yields 1.6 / 6.86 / 6.36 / 6.39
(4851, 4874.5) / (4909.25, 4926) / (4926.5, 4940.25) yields -0.3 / 5.89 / 6.26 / 6.21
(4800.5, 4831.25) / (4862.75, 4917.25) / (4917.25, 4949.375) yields 2.1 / 6.86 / 6.21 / 6.22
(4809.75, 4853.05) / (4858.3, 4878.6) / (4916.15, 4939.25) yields 1.5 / 6.54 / 5.96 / 6.24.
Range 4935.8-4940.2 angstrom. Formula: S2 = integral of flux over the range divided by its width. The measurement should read 6.15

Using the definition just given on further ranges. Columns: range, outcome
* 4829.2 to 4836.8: 6.78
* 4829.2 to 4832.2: 6.87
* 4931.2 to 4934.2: 6.03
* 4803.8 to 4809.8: 7.19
